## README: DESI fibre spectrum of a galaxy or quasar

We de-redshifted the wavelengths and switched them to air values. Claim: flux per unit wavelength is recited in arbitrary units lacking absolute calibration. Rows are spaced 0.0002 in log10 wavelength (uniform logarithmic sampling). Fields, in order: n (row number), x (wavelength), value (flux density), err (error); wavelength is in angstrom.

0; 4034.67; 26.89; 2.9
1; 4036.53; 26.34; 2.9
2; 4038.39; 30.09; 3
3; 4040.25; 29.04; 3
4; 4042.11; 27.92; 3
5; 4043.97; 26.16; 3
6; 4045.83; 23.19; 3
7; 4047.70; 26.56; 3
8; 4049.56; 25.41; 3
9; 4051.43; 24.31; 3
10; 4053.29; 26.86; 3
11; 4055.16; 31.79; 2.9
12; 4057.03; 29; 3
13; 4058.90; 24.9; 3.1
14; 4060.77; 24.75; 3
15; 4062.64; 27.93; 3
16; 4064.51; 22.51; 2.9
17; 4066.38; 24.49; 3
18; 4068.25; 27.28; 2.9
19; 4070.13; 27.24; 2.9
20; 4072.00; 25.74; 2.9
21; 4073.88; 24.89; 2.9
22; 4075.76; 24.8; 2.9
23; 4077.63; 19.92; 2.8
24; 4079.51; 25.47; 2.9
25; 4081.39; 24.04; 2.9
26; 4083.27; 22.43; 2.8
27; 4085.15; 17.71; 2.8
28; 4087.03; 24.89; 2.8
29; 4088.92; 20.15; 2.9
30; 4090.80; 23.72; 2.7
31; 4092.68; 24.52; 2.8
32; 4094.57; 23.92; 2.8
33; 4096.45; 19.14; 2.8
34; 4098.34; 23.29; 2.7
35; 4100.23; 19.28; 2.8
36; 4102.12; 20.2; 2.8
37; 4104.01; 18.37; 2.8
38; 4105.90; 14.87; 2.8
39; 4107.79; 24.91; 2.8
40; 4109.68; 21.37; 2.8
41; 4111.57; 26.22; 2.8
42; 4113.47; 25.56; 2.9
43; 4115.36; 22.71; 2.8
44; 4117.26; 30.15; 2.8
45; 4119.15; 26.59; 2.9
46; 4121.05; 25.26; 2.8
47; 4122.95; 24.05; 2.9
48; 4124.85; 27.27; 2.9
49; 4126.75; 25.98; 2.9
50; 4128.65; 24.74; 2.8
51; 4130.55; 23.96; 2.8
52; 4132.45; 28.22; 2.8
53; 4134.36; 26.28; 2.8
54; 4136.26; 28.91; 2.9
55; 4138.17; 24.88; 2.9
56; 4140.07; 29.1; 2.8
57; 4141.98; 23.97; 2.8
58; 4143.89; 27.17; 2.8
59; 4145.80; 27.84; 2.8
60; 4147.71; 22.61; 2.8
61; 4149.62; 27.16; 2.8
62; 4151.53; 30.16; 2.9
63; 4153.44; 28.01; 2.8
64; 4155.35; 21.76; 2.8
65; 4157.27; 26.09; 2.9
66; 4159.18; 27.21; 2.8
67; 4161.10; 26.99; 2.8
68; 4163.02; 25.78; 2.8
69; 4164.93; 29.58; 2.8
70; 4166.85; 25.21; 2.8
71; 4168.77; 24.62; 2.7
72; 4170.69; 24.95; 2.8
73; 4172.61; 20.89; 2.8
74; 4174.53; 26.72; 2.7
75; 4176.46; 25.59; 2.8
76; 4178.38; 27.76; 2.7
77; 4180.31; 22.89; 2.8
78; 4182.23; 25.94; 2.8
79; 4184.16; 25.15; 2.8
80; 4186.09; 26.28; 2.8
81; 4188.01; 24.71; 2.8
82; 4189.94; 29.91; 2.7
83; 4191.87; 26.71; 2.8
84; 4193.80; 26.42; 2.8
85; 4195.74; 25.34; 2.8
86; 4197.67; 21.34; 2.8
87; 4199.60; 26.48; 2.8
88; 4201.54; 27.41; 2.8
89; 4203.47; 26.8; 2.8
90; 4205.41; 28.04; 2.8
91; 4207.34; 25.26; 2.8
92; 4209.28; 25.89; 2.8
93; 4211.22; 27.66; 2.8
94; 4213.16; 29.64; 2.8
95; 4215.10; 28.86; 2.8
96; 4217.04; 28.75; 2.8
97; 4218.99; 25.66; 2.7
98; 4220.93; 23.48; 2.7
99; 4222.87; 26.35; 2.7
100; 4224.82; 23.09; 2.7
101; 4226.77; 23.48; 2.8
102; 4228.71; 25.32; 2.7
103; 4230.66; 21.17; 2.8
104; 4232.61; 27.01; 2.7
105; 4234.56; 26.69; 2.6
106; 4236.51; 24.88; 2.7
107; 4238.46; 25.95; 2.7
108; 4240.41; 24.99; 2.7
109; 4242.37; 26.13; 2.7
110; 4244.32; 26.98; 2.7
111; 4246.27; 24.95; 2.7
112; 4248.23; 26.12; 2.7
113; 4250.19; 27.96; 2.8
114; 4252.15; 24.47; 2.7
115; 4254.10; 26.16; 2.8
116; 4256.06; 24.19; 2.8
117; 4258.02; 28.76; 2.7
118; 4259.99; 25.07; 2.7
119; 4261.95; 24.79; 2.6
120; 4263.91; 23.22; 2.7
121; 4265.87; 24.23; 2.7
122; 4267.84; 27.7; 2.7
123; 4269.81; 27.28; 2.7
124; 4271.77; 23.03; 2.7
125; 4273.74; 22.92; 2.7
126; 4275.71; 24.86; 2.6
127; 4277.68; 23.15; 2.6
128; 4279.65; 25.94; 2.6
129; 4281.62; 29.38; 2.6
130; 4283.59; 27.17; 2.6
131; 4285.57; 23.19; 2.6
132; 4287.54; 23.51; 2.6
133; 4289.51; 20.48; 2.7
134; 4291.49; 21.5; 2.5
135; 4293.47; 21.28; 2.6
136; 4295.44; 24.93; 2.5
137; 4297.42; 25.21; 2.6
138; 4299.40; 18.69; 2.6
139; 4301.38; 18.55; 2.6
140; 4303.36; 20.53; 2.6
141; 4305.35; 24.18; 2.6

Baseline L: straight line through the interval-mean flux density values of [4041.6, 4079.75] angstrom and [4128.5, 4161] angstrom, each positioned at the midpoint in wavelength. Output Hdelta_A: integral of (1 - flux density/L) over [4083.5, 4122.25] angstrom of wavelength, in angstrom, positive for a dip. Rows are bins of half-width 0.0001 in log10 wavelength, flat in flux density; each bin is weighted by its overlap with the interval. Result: 5.10 angstrom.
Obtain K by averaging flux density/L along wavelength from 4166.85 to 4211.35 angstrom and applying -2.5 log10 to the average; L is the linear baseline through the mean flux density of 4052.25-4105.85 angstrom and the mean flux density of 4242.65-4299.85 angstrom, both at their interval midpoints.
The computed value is -0.06 mag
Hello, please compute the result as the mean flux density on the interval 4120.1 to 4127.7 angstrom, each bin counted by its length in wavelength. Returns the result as 25.6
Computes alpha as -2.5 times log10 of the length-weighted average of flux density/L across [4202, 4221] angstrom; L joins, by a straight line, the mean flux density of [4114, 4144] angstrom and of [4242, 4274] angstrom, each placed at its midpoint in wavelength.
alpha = -0.06 mag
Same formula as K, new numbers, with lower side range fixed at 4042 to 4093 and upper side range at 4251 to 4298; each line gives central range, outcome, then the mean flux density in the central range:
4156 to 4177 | -0.039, 25.7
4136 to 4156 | -0.071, 26.5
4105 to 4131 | 0.012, 24.6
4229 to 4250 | -0.036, 25.6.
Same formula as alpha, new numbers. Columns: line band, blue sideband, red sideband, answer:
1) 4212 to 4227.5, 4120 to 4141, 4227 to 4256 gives -0.02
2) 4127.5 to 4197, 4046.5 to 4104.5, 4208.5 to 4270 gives -0.05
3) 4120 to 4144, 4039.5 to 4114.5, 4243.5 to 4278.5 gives -0.07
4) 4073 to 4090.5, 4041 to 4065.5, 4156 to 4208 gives 0.15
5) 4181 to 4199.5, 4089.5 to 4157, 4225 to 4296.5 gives -0.04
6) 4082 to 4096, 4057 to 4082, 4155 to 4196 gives 0.13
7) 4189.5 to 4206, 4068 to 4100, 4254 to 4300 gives -0.10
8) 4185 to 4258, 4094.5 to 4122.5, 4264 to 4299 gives -0.10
